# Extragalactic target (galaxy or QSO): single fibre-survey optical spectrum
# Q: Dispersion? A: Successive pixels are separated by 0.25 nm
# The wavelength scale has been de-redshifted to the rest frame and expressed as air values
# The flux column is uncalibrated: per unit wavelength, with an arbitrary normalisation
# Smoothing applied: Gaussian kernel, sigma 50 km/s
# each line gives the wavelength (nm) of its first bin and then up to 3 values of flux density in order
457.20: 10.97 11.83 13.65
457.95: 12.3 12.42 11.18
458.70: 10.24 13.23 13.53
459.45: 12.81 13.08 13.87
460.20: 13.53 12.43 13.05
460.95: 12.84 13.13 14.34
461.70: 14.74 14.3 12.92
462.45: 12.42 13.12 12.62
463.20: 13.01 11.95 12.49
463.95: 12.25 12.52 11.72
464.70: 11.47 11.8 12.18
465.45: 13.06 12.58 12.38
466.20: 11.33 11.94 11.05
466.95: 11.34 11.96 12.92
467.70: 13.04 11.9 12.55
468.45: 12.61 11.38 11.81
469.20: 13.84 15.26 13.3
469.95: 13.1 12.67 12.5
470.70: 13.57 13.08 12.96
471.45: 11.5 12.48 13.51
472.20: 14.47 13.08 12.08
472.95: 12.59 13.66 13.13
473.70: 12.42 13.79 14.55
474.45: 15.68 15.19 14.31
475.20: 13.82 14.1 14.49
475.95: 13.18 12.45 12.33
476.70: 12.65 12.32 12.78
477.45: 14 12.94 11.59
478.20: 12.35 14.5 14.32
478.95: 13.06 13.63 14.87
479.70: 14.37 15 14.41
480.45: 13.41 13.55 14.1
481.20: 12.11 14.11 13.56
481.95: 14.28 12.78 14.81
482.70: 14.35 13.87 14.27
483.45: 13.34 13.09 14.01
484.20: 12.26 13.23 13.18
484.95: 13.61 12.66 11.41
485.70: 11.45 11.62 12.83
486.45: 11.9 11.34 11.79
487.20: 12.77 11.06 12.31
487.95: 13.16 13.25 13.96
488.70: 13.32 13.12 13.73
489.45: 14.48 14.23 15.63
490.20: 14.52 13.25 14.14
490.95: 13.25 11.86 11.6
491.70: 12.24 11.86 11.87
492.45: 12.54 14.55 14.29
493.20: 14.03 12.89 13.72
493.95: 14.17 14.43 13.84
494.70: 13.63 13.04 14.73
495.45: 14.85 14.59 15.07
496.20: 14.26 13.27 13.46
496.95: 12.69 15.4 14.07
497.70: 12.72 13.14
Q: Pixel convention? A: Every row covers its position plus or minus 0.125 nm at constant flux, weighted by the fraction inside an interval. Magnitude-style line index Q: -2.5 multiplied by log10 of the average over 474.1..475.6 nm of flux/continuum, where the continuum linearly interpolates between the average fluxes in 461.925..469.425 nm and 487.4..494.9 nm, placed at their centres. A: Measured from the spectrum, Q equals -0.15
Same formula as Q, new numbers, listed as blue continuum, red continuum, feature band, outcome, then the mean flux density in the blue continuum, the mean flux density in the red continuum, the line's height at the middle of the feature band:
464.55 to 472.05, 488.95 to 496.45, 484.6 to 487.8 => 0.10 mag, 12.5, 13.7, 13.4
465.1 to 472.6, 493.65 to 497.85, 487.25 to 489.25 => 0.05 mag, 12.6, 14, 13.6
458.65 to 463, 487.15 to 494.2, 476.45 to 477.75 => 0.03 mag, 13.2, 13.3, 13.2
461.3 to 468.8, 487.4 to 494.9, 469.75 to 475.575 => -0.06 mag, 12.5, 13.4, 12.7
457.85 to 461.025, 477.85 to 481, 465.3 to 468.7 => 0.08 mag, 12.7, 13.8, 13.1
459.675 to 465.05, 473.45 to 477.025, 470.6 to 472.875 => 0.04 mag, 12.9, 13.7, 13.5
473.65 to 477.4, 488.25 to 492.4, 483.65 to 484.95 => 0.02 mag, 13.6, 13.3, 13.4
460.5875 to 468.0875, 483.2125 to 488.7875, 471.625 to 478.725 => -0.07 mag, 12.5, 12.6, 12.6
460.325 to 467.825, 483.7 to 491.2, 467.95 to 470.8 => -0.02 mag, 12.6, 13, 12.7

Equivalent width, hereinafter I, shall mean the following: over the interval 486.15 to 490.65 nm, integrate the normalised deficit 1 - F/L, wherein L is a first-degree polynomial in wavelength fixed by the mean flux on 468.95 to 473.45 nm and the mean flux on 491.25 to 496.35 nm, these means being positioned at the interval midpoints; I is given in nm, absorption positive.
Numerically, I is 0.10 nm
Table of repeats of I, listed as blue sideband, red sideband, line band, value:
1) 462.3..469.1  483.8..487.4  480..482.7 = -0.308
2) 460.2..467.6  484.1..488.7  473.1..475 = -0.239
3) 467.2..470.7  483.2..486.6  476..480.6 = -0.225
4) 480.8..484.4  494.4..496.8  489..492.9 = 0.165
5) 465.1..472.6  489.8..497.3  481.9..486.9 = 0.112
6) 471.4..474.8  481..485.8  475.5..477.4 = 0.062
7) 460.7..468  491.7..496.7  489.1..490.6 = -0.084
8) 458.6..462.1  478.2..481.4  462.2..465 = 0.210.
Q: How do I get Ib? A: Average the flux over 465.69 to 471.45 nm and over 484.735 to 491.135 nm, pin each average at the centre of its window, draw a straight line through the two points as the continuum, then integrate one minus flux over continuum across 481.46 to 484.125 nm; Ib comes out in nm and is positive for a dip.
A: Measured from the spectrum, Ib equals -0.197 nm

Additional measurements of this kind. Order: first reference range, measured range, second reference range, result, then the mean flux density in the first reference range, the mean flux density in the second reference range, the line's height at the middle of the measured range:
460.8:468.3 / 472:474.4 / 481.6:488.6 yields -0.13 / 12.5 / 12.9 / 12.7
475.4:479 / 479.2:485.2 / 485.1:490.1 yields -0.35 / 13.1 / 12.8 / 13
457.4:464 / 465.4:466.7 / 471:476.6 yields 0.10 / 12.9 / 13.4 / 13.1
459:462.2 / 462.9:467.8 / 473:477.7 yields 0.48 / 13.4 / 13.6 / 13.5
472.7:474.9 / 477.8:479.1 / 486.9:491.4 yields 0.05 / 13.8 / 13.3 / 13.6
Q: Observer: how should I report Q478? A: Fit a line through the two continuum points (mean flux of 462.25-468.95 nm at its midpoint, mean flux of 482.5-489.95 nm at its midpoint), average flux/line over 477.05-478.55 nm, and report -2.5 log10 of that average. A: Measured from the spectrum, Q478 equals -0.026 mag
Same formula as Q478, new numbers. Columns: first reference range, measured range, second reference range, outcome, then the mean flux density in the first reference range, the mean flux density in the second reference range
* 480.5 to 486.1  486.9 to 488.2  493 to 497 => 0.10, 13.3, 13.9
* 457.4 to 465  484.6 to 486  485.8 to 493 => 0.05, 12.8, 13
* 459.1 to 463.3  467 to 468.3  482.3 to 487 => 0.07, 13.3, 12.9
